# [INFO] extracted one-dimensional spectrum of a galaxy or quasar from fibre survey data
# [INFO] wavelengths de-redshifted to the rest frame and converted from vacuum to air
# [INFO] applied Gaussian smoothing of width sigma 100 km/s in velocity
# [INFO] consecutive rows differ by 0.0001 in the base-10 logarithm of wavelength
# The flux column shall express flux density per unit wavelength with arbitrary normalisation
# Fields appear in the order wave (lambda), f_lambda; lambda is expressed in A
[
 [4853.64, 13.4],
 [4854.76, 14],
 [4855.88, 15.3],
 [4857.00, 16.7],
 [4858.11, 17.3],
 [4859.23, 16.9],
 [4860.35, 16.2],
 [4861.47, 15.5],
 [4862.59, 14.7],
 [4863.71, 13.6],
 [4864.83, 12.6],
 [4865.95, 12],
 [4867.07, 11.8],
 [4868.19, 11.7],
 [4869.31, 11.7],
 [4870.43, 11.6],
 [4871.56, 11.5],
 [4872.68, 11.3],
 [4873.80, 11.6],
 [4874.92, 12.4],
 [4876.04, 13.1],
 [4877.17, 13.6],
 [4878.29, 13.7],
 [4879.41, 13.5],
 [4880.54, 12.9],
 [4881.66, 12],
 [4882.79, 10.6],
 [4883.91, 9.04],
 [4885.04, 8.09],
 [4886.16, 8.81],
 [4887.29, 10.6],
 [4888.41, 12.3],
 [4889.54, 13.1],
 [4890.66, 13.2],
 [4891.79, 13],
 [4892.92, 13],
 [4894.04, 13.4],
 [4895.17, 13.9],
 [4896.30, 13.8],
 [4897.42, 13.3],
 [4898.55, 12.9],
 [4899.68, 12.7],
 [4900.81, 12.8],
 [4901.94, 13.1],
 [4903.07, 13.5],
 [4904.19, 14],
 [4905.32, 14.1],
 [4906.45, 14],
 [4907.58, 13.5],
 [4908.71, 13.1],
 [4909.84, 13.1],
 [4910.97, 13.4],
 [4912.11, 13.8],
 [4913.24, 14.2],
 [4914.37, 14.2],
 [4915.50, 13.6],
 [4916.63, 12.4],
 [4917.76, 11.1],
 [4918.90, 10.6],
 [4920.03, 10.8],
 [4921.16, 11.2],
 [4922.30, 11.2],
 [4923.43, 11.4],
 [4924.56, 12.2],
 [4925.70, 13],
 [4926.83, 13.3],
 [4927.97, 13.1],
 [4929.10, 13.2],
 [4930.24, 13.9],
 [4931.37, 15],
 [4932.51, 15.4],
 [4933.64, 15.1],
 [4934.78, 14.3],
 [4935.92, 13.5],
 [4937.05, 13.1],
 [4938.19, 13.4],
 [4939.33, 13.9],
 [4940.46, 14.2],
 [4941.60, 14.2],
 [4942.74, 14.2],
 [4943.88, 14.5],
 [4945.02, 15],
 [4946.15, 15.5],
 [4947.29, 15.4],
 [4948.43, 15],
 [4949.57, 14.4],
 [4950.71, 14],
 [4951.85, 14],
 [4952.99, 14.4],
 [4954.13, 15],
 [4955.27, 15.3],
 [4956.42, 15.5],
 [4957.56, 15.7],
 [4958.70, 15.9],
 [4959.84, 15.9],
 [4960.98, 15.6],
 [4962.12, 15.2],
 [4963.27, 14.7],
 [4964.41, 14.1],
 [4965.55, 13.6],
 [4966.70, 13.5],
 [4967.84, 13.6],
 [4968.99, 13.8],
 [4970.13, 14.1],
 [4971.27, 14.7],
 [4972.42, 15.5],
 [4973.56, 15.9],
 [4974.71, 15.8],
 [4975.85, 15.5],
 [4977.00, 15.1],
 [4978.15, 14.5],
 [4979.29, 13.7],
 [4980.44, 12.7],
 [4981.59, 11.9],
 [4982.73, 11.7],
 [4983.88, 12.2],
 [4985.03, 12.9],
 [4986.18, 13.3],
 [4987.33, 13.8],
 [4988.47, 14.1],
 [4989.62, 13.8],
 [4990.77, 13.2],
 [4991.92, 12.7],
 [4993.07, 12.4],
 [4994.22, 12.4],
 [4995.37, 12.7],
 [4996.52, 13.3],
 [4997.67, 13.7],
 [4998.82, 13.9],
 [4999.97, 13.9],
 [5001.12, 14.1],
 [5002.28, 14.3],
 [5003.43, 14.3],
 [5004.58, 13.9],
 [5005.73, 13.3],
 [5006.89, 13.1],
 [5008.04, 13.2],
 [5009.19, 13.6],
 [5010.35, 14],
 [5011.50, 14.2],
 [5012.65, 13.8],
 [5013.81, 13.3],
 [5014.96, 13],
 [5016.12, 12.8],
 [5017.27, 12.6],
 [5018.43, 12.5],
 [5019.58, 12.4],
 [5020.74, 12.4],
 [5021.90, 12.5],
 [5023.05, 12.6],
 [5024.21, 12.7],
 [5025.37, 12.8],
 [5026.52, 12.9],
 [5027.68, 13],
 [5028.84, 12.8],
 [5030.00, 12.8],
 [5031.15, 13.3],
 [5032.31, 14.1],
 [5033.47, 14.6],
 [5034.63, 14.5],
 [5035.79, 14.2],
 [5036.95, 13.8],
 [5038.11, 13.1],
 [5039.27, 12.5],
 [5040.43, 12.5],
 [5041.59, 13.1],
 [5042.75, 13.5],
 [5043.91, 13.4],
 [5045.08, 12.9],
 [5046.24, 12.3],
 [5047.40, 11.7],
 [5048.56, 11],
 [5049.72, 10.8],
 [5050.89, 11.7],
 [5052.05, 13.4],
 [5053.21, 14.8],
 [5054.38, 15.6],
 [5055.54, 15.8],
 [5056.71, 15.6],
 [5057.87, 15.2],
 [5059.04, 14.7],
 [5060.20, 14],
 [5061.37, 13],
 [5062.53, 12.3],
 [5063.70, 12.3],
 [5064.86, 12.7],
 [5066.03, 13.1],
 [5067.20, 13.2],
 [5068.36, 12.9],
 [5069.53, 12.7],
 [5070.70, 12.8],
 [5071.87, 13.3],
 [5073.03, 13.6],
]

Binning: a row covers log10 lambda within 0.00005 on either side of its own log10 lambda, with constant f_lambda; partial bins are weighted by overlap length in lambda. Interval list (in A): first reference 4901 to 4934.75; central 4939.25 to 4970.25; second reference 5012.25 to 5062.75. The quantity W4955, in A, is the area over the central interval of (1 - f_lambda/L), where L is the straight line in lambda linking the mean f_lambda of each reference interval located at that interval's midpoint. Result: -3.5 A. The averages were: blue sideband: 13.1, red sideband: 13.2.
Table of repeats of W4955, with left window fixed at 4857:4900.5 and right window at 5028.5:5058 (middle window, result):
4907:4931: 0.4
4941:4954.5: -1.7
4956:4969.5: -1.7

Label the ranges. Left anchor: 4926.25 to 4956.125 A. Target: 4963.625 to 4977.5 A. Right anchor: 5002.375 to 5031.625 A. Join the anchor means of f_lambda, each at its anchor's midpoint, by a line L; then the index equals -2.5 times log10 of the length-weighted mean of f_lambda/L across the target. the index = -0.06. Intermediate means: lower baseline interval 14.3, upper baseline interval 13.1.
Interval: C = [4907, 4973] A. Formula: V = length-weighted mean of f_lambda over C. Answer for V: 13.9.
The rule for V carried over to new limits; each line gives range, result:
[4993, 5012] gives 13.6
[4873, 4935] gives 12.8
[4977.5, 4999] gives 13.1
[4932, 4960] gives 14.7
